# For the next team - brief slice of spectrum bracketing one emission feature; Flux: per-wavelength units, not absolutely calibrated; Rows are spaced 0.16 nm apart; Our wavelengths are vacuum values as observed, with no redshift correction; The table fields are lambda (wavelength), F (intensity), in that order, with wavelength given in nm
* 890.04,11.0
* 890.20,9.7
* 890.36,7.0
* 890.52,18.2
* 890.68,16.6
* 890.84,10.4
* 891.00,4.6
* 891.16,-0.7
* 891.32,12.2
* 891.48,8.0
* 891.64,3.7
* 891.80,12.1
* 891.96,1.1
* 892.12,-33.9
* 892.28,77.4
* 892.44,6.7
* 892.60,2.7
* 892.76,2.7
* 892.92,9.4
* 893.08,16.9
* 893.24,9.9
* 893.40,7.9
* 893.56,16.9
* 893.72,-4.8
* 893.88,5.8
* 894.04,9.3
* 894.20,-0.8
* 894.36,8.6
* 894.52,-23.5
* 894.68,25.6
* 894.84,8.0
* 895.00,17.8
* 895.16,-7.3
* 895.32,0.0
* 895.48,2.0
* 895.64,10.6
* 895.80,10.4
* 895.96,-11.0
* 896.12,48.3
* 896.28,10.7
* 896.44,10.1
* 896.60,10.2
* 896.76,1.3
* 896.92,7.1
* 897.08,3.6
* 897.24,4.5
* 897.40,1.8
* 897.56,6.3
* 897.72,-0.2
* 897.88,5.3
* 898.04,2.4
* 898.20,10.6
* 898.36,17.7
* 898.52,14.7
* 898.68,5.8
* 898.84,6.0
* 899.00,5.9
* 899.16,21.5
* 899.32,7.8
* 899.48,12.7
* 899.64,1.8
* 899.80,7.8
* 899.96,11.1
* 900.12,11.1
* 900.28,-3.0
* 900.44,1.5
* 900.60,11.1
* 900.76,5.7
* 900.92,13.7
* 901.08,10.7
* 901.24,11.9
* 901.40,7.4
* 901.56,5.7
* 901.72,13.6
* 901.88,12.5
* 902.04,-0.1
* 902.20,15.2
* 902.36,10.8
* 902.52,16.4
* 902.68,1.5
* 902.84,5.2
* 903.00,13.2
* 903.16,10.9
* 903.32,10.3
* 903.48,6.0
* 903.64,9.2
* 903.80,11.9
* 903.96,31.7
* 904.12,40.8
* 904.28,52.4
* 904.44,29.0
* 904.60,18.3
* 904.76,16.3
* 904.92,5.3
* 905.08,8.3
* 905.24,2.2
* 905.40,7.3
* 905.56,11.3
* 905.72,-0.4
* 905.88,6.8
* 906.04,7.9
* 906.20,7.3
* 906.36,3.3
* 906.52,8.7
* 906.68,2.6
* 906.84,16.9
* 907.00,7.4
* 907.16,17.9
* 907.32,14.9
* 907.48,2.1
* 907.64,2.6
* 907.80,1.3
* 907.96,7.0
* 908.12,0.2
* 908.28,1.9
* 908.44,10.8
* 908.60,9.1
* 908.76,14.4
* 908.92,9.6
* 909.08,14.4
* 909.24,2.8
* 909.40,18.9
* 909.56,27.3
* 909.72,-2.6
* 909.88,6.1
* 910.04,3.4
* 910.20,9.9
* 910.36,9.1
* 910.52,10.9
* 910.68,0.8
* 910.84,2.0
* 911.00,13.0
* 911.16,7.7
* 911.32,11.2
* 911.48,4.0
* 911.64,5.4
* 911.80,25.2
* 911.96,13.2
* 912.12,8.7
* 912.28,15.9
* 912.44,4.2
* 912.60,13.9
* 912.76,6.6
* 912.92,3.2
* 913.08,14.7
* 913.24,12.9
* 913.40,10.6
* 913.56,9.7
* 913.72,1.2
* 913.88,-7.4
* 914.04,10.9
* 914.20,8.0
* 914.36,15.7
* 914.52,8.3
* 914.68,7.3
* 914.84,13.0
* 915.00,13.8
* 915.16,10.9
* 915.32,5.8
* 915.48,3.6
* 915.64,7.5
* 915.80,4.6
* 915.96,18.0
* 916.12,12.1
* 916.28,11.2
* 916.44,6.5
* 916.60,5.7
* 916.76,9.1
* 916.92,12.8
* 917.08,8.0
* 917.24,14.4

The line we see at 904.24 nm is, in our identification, H-beta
